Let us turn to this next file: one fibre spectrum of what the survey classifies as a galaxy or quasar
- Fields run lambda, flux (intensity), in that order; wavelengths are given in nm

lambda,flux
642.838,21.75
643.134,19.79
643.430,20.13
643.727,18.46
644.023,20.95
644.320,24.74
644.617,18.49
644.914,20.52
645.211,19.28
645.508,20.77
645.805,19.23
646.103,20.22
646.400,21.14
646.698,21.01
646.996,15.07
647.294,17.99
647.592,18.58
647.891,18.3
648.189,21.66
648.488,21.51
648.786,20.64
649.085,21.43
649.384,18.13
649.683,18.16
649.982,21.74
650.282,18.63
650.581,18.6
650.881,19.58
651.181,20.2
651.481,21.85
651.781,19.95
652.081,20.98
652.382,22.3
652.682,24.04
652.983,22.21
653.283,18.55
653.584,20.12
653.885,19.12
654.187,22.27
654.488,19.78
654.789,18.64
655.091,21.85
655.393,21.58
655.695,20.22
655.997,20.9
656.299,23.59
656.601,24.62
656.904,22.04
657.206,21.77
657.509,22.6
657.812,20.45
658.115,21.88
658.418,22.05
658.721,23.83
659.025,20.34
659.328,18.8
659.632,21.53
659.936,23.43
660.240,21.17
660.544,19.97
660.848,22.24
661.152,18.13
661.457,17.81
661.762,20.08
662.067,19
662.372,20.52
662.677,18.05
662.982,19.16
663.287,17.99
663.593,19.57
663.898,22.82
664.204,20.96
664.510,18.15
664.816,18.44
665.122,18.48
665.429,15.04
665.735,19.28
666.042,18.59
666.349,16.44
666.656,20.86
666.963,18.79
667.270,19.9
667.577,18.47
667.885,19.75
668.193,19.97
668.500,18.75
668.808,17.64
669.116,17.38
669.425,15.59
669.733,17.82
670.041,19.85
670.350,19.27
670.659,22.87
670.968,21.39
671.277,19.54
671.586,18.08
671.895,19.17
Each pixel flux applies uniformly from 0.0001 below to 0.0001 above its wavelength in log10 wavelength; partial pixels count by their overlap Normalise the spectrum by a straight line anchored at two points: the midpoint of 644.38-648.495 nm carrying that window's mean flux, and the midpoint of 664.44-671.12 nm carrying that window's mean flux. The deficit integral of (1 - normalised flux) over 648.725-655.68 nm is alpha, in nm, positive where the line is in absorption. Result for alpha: -0.39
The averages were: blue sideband 19.6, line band 20.4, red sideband 18.8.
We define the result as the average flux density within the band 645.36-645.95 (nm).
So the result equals 20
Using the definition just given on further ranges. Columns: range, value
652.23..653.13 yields 22.8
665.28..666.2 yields 17.6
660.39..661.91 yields 19.6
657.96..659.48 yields 21.4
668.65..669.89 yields 17.1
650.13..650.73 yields 18.6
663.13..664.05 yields 20.1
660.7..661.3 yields 20.2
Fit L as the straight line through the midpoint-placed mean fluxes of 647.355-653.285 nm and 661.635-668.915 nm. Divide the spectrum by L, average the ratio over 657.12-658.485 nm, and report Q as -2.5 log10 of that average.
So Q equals -0.11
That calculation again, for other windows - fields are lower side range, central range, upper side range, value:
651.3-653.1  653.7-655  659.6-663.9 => 0.07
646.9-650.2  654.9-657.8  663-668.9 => -0.15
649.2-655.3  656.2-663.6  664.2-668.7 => -0.07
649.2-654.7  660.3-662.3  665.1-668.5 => -0.02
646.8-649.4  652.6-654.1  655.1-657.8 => 0.02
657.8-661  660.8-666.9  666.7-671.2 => 0.08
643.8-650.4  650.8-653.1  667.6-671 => -0.09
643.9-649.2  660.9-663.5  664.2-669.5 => -0.01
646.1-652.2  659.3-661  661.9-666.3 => -0.12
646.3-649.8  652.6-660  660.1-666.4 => -0.11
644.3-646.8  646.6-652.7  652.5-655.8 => 0.04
